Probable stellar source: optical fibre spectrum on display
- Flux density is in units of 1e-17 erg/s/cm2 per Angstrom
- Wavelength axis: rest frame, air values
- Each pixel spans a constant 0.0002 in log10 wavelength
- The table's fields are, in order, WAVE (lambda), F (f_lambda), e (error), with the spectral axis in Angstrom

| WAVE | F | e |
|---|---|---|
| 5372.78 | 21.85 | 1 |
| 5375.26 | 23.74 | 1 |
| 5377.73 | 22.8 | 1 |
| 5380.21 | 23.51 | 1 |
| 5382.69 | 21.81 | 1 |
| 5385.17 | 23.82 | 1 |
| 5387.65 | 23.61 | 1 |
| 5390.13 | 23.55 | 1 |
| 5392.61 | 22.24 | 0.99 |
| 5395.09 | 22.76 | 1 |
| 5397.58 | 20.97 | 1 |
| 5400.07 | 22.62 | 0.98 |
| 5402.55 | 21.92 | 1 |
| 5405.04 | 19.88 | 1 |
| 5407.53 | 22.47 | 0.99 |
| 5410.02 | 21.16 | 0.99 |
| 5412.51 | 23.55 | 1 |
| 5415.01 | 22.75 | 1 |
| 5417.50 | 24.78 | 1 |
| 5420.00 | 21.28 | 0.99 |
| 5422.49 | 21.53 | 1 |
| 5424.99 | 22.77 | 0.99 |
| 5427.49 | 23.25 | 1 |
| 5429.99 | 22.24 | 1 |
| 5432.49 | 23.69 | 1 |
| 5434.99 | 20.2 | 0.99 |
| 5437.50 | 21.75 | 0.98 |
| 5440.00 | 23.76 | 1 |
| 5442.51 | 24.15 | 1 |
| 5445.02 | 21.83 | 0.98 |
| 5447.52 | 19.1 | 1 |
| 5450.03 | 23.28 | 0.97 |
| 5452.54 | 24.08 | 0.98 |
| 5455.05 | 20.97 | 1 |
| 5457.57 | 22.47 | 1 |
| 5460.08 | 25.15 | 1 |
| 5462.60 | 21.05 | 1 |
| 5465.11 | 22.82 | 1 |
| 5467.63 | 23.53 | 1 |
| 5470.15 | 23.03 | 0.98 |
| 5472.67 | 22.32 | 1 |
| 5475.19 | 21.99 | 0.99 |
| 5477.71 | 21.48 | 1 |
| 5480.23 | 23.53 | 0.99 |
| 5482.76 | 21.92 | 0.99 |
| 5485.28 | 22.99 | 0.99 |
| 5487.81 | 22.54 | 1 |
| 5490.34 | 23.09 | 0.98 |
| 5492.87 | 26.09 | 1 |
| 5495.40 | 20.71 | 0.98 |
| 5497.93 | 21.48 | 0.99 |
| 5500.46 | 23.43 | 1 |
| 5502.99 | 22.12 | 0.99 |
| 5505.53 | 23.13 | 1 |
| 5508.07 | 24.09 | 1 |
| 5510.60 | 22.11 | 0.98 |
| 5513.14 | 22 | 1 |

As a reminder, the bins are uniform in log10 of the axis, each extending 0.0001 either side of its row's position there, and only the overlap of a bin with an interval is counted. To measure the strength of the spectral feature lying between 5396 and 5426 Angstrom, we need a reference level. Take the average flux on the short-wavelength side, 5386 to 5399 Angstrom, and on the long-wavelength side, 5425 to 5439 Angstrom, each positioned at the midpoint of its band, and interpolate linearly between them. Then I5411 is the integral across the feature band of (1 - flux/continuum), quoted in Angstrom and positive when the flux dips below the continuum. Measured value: 0.5 Angstrom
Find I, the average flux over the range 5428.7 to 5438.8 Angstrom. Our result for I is 22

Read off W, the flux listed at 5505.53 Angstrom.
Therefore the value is 23.13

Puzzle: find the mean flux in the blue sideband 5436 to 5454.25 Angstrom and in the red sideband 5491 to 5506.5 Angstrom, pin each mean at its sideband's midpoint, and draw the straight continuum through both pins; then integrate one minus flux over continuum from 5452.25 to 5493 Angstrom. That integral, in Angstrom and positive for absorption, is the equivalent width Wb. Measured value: -0.2 Angstrom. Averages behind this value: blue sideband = 22.5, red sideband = 22.8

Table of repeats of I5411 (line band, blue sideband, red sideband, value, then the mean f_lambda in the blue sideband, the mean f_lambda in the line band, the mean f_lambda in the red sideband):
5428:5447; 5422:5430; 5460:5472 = 0.2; 22.6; 22.4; 22.9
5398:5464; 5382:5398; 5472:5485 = 0.6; 22.8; 22.4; 22.3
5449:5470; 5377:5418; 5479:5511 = -0.1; 22.6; 22.9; 22.9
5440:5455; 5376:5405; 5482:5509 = 0.2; 22.6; 22.5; 22.9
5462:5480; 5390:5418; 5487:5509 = 0.3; 22.3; 22.4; 23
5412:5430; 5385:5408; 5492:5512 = -0.3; 22.3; 22.8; 22.8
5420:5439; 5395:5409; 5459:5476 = 0.0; 21.7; 22.2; 22.8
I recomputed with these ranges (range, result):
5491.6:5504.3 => 22.8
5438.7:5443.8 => 23.9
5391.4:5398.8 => 22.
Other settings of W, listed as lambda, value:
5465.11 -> 22.82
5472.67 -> 22.32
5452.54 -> 24.08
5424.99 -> 22.77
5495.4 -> 20.71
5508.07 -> 24.09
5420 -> 21.28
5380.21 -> 23.51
